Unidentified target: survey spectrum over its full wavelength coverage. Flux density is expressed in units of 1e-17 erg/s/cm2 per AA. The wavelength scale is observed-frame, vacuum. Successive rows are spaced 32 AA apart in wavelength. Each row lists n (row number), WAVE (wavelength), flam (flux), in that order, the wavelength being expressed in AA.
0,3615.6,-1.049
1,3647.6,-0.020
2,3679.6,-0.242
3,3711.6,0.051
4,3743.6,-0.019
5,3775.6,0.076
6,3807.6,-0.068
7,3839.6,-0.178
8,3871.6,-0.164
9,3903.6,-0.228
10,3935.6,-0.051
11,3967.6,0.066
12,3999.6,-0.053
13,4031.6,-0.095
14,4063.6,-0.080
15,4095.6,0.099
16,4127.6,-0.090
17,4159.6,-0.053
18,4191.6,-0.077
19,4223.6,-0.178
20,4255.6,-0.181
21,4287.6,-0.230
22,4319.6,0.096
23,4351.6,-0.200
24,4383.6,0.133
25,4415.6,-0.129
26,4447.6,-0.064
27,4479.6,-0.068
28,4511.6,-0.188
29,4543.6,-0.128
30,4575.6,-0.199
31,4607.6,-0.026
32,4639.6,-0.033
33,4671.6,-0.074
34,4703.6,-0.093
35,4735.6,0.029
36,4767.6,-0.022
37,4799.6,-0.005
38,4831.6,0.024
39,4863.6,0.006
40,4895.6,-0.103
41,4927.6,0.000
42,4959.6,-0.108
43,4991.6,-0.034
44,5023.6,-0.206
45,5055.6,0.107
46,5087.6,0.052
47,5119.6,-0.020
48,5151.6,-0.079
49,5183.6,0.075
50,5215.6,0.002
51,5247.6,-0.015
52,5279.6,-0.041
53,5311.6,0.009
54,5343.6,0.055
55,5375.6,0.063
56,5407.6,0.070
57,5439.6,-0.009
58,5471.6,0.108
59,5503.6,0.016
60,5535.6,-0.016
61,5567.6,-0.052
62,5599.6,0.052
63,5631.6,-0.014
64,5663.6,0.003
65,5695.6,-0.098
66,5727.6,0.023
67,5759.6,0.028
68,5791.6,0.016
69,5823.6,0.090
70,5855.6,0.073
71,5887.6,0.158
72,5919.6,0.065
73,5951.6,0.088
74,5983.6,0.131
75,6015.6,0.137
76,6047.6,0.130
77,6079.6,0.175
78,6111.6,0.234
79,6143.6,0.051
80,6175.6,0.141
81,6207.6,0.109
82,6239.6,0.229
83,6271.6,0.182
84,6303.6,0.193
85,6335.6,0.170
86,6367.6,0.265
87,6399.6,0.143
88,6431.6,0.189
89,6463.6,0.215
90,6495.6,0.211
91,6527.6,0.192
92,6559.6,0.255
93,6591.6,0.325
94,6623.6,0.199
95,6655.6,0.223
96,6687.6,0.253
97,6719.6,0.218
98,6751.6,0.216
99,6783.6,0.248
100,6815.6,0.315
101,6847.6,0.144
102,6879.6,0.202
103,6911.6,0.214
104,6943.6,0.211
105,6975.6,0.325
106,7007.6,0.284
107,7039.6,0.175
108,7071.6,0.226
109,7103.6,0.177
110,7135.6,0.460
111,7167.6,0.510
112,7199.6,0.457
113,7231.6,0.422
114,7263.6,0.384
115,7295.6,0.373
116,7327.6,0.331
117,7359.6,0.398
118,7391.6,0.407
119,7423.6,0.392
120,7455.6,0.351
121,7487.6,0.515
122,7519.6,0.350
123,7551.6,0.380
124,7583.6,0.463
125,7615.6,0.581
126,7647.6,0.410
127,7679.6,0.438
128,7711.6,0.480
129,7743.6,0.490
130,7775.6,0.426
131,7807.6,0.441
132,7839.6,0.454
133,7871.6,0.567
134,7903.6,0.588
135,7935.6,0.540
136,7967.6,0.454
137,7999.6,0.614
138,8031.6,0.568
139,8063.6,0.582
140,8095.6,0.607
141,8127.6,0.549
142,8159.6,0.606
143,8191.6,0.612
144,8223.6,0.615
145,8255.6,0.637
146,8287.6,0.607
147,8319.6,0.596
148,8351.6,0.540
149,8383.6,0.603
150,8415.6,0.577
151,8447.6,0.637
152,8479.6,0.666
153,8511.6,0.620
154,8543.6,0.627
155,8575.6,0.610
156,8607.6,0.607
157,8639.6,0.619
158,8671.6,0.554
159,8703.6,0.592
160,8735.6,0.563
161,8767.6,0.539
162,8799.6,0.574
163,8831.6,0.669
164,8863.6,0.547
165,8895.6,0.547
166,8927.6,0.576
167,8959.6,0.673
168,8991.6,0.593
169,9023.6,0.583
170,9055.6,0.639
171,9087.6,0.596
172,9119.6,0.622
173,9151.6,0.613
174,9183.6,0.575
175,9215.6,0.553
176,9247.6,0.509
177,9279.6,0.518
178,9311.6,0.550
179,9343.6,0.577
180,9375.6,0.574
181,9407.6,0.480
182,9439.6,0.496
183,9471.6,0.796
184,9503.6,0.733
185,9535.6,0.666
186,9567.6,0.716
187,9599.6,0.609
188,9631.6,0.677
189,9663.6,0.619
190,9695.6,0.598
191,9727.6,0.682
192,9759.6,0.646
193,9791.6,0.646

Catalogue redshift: 0.788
